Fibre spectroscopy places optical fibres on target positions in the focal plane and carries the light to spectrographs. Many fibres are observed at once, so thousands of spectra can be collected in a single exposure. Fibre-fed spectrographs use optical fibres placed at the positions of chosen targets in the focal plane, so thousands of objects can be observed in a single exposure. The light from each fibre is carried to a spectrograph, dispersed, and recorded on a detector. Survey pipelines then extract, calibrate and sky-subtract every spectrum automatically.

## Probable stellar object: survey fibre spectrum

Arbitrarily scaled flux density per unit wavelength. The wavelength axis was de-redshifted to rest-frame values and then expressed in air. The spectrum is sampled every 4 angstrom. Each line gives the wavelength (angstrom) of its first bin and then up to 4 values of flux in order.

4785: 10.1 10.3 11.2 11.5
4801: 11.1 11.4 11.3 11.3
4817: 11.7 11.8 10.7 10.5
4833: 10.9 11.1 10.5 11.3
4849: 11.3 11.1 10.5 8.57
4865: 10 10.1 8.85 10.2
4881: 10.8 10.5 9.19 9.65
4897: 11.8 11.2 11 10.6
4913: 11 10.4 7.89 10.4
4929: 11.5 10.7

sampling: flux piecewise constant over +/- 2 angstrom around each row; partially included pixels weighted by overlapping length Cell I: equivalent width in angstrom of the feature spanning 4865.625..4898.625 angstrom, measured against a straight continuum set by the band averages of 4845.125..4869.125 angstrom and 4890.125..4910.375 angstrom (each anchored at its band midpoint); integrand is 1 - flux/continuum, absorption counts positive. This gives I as 1.5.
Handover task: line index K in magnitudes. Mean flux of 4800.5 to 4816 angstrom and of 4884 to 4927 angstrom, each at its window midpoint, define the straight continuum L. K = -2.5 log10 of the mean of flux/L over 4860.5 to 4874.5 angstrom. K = 0.13 mag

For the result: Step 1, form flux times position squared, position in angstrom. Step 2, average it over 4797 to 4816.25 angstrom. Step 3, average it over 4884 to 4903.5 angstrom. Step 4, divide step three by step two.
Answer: 1.0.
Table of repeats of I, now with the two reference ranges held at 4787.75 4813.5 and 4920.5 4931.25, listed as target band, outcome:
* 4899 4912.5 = -0.73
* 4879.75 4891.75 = 0.51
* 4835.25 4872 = 1.13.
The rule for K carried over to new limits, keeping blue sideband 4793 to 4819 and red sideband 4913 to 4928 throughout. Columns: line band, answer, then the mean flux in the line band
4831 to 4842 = 0.011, 10.9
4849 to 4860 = 0.006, 10.7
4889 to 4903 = -0.046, 10.6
